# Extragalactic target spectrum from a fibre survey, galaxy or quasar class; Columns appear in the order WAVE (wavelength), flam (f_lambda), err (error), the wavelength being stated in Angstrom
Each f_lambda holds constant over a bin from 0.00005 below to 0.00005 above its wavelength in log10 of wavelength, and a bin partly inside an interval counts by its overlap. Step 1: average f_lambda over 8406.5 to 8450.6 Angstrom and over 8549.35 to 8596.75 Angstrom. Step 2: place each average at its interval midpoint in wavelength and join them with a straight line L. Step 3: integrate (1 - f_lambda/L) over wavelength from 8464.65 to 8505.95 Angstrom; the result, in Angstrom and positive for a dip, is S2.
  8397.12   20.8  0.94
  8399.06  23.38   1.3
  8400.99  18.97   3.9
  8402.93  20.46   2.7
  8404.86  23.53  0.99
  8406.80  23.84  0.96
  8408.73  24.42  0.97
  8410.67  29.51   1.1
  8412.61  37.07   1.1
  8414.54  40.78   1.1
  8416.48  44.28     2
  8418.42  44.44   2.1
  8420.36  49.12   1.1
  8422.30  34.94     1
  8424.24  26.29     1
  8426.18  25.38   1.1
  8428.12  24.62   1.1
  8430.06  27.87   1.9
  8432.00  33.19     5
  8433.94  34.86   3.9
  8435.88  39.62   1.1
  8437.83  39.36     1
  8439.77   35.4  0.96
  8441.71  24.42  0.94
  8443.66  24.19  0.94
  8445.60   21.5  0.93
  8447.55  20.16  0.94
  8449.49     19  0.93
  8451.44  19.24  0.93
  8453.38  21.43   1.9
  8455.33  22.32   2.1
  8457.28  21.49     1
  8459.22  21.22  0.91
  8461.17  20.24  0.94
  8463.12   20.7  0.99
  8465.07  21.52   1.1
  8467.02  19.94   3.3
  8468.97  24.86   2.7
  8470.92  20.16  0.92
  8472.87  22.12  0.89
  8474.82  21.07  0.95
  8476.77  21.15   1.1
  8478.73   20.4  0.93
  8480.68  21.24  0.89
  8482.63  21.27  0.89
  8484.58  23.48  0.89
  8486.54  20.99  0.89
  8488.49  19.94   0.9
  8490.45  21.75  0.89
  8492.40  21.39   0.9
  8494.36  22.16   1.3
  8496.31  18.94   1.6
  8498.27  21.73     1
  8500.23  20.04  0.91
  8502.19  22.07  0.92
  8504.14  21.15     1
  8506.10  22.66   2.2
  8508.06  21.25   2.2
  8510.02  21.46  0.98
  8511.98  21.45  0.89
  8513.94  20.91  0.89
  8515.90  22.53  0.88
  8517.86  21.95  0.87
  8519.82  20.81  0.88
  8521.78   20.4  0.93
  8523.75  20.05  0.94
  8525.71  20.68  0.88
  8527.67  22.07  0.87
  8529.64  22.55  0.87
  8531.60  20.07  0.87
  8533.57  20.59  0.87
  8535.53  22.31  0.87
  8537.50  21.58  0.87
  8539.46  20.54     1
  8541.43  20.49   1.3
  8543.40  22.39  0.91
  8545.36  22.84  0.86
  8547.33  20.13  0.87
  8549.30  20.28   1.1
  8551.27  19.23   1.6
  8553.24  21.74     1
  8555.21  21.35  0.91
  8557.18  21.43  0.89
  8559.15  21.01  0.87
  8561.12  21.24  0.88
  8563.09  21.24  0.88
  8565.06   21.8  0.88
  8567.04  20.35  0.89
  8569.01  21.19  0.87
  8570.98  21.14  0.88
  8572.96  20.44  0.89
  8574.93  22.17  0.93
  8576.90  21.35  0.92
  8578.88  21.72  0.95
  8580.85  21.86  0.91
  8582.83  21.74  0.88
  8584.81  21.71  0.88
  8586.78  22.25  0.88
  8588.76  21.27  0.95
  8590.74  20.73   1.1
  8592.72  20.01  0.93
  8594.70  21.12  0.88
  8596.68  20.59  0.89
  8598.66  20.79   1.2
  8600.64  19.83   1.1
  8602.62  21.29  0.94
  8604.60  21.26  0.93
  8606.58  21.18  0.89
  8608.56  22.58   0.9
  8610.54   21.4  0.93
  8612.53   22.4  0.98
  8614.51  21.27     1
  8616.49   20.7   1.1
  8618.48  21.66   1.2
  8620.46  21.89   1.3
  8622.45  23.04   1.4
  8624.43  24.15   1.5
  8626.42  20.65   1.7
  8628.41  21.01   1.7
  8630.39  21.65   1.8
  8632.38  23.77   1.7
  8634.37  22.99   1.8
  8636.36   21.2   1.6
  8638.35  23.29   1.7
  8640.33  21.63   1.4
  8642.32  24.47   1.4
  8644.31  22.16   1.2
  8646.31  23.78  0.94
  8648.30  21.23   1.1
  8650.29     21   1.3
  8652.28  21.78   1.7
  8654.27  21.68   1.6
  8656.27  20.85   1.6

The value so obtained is 9.2 Angstrom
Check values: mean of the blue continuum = 31.6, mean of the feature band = 21.3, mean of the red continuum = 21.2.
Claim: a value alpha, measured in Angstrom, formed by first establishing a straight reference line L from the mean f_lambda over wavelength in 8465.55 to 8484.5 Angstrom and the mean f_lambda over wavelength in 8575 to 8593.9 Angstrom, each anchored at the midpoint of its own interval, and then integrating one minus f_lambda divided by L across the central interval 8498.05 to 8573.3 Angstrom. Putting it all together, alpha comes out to 0.8 Angstrom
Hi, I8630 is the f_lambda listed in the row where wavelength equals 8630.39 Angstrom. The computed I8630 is 21.65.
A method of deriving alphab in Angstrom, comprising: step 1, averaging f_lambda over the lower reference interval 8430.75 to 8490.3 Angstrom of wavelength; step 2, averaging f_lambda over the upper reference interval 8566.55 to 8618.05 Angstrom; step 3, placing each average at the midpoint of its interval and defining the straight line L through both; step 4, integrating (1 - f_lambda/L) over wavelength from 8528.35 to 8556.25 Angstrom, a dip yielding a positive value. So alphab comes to 1.4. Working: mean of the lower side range 23.9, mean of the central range 21.2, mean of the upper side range 21.3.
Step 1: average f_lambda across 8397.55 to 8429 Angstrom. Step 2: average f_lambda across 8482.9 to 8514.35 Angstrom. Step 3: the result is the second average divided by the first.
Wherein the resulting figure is 0.70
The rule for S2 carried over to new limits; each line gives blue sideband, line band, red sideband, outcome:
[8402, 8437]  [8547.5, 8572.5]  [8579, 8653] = 3.9 Angstrom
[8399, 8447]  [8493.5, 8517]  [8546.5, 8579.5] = 3.5 Angstrom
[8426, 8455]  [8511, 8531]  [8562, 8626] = 2.4 Angstrom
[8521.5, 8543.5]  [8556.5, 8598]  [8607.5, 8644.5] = 0.7 Angstrom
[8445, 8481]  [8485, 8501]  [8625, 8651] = 0.2 Angstrom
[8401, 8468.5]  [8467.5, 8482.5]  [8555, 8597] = 2.6 Angstrom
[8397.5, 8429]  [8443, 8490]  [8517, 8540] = 8.8 Angstrom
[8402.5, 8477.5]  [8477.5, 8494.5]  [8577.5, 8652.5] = 3.0 Angstrom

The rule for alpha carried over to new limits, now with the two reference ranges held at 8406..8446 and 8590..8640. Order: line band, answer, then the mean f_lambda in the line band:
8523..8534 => 2.3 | 21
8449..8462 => 4.3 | 20.8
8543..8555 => 2.1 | 21.1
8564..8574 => 1.4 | 21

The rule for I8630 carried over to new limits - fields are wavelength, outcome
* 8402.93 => 20.46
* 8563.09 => 21.24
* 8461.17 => 20.24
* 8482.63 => 21.27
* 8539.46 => 20.54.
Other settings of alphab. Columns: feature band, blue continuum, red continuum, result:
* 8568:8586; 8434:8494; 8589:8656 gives 0.6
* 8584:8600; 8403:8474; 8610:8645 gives 1.5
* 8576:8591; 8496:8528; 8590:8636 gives -0.1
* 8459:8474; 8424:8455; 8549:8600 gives 2.7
